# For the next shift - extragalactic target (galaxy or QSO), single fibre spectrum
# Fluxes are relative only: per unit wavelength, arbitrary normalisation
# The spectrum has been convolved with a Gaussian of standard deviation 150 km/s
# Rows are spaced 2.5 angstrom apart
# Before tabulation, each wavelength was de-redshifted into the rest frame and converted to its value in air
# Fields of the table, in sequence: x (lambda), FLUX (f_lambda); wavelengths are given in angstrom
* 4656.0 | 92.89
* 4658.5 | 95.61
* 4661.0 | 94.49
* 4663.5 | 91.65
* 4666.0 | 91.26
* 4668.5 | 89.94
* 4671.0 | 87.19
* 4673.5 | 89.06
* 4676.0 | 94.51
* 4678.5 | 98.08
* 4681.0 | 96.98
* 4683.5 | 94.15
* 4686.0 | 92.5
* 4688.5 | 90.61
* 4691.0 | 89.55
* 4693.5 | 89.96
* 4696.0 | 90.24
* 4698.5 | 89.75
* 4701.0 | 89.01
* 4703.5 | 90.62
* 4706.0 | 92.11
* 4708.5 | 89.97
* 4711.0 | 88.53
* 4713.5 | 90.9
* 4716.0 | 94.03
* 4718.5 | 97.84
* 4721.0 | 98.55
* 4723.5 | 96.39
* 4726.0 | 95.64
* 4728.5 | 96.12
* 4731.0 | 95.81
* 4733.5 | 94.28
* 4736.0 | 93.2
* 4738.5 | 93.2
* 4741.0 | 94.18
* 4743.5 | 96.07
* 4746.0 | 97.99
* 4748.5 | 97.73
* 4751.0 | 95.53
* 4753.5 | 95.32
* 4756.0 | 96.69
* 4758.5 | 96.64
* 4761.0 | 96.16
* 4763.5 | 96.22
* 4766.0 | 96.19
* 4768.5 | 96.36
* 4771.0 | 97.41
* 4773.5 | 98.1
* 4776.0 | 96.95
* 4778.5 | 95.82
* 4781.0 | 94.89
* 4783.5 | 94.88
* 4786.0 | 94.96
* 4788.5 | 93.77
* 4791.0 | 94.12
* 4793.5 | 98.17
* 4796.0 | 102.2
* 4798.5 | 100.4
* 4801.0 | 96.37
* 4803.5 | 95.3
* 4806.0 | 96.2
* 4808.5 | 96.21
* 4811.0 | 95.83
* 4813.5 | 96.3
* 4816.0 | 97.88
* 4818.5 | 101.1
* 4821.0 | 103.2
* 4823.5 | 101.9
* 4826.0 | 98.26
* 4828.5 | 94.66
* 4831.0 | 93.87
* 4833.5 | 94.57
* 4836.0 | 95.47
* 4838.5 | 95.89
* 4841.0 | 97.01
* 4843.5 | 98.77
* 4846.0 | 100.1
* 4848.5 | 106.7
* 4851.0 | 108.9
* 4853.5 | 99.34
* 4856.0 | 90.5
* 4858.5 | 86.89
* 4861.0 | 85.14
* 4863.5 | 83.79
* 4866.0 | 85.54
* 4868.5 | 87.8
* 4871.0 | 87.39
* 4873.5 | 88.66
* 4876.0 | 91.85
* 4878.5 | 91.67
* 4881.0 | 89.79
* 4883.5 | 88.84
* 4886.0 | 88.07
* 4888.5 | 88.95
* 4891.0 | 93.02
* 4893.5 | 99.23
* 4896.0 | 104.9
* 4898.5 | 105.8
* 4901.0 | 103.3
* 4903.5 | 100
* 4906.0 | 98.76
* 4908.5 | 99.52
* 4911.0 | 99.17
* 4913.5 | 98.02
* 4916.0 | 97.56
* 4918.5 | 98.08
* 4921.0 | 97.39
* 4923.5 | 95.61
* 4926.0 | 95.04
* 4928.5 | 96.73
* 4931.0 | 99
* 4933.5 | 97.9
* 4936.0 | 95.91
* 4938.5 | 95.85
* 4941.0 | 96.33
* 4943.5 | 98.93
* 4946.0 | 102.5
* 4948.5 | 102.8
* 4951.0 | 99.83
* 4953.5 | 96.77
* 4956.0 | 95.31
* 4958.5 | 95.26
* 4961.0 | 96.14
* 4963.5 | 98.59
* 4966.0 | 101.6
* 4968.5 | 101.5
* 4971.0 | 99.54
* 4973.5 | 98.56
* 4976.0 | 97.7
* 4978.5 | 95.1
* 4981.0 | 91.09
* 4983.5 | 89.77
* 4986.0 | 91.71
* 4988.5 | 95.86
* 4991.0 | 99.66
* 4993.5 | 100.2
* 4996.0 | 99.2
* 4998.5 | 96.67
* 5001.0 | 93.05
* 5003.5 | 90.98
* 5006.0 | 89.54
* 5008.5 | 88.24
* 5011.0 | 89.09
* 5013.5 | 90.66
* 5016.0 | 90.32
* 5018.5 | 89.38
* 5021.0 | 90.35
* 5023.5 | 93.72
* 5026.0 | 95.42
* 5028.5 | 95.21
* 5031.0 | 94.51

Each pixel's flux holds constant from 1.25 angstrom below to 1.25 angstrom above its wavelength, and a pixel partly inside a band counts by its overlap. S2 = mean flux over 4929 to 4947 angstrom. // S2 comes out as 97.9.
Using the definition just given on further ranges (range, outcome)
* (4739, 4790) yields 96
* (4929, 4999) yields 97.5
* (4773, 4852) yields 97.7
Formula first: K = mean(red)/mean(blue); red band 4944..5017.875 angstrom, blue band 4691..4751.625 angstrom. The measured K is 1.02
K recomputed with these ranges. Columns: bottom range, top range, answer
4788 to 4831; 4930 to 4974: 1.01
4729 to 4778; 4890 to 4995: 1.02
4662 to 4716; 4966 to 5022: 1.03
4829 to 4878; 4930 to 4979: 1.05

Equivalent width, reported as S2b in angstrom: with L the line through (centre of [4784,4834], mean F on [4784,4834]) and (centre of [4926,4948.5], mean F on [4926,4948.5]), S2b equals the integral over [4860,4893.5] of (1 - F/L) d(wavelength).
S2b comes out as 3.0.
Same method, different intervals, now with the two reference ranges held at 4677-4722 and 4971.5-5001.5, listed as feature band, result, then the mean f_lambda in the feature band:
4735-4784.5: -1.5 angstrom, 96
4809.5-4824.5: -0.9 angstrom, 99.3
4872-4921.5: -0.7 angstrom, 96.1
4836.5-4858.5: -1.1 angstrom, 98.8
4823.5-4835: -0.3 angstrom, 96.1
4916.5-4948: -0.8 angstrom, 97.6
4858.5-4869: 1.0 angstrom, 85.6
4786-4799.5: -0.6 angstrom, 97.4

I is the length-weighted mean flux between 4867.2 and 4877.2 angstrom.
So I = 88.9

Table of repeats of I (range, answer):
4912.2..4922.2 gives 97.8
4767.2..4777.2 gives 97.2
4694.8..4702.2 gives 89.7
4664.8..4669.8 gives 90.6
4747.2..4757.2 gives 96.3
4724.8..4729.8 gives 95.9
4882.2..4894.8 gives 91.7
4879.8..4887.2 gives 88.9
